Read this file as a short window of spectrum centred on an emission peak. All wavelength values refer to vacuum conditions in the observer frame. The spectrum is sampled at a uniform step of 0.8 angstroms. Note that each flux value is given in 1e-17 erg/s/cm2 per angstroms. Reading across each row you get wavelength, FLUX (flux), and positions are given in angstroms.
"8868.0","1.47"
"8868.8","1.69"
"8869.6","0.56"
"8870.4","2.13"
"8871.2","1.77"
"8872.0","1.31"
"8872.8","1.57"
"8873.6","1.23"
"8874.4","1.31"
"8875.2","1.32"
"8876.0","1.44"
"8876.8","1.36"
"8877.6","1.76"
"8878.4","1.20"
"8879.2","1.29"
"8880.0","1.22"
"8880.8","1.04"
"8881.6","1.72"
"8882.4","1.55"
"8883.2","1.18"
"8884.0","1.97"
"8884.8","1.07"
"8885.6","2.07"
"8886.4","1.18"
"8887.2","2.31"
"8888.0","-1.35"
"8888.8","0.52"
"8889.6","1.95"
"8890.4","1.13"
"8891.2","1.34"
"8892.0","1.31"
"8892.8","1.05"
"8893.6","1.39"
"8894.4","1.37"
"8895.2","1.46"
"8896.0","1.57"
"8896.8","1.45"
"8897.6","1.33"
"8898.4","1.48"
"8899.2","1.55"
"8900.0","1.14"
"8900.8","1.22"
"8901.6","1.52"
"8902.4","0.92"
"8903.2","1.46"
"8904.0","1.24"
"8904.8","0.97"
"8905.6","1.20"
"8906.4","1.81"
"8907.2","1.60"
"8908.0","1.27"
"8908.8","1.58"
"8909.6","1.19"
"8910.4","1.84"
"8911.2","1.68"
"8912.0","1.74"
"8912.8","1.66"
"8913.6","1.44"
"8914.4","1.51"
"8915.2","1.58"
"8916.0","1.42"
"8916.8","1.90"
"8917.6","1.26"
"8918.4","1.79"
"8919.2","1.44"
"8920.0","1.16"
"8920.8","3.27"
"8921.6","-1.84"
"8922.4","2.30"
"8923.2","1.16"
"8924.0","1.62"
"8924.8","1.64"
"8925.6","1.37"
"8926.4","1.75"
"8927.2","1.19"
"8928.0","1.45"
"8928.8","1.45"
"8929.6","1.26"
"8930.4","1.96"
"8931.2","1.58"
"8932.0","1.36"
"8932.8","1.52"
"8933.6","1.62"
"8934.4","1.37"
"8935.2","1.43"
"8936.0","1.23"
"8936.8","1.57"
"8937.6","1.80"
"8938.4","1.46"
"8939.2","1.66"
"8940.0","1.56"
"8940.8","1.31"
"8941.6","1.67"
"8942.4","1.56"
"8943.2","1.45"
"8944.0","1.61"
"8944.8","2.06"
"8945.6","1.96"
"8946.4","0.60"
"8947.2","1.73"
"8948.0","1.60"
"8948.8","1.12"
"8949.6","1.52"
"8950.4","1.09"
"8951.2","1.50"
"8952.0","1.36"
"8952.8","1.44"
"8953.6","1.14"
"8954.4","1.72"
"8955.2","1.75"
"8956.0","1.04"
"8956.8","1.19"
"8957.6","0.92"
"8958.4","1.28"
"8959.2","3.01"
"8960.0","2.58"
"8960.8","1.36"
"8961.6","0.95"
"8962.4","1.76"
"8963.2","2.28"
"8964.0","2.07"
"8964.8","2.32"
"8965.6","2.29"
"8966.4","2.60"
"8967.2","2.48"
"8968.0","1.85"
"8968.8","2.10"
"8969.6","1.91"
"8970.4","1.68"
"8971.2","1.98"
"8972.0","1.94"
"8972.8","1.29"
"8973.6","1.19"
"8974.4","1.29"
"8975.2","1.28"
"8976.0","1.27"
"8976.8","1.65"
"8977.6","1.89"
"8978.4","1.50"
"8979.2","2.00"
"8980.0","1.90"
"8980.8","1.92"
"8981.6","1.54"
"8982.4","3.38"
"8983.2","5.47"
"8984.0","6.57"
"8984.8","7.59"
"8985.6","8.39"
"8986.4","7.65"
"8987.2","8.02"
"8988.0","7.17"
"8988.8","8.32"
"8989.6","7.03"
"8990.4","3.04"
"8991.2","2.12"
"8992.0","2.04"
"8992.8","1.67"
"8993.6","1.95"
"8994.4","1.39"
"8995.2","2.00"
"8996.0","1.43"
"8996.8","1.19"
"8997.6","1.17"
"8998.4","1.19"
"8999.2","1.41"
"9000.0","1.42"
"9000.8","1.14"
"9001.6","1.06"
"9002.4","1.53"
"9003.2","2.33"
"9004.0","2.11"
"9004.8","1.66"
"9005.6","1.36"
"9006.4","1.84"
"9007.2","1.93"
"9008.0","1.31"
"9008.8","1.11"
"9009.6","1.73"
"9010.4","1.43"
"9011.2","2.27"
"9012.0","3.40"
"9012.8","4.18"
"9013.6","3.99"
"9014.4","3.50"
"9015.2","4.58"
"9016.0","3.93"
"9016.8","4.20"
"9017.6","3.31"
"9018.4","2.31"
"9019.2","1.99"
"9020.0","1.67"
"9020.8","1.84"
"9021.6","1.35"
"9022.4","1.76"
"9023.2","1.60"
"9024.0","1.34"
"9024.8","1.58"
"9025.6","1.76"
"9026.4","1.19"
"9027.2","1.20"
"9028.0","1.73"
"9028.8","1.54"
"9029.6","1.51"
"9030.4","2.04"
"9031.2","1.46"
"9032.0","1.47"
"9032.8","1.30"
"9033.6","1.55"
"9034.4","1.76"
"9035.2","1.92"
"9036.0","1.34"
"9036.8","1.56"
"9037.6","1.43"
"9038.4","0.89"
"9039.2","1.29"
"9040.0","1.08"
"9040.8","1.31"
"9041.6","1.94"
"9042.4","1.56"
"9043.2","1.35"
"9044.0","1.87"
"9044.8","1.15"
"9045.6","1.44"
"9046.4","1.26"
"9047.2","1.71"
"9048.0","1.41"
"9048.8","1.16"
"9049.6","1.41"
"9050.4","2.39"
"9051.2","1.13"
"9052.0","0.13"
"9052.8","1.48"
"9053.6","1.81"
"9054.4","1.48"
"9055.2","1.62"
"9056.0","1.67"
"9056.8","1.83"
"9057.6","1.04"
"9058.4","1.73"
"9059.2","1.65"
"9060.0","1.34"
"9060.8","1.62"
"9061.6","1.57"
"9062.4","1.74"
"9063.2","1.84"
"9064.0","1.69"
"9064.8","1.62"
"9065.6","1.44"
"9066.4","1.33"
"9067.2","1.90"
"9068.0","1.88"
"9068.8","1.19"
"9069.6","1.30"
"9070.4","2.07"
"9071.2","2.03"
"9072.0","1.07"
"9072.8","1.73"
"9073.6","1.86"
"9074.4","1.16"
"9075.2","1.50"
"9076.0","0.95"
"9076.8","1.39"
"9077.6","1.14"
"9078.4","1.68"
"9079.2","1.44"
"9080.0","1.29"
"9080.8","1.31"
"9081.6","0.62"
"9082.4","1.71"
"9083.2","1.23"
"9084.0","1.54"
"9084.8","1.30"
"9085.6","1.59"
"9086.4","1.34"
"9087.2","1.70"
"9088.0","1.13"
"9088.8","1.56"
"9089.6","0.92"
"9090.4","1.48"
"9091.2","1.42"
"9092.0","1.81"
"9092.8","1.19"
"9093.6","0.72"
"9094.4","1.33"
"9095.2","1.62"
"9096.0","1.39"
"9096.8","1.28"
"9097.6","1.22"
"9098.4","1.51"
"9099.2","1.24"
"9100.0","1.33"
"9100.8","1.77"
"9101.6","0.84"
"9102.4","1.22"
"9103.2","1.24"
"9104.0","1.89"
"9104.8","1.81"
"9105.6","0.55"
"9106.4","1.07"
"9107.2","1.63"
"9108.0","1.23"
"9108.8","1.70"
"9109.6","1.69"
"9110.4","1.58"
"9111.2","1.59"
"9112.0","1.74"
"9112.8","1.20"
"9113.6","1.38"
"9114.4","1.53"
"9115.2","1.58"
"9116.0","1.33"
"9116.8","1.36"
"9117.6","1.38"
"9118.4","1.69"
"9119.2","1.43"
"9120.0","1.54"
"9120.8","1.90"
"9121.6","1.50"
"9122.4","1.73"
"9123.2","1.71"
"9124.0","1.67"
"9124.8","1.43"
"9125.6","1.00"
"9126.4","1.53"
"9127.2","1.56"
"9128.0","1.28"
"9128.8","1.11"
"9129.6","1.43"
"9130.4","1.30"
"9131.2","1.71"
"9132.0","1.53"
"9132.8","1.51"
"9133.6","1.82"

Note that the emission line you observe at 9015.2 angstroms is [N II] 6583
